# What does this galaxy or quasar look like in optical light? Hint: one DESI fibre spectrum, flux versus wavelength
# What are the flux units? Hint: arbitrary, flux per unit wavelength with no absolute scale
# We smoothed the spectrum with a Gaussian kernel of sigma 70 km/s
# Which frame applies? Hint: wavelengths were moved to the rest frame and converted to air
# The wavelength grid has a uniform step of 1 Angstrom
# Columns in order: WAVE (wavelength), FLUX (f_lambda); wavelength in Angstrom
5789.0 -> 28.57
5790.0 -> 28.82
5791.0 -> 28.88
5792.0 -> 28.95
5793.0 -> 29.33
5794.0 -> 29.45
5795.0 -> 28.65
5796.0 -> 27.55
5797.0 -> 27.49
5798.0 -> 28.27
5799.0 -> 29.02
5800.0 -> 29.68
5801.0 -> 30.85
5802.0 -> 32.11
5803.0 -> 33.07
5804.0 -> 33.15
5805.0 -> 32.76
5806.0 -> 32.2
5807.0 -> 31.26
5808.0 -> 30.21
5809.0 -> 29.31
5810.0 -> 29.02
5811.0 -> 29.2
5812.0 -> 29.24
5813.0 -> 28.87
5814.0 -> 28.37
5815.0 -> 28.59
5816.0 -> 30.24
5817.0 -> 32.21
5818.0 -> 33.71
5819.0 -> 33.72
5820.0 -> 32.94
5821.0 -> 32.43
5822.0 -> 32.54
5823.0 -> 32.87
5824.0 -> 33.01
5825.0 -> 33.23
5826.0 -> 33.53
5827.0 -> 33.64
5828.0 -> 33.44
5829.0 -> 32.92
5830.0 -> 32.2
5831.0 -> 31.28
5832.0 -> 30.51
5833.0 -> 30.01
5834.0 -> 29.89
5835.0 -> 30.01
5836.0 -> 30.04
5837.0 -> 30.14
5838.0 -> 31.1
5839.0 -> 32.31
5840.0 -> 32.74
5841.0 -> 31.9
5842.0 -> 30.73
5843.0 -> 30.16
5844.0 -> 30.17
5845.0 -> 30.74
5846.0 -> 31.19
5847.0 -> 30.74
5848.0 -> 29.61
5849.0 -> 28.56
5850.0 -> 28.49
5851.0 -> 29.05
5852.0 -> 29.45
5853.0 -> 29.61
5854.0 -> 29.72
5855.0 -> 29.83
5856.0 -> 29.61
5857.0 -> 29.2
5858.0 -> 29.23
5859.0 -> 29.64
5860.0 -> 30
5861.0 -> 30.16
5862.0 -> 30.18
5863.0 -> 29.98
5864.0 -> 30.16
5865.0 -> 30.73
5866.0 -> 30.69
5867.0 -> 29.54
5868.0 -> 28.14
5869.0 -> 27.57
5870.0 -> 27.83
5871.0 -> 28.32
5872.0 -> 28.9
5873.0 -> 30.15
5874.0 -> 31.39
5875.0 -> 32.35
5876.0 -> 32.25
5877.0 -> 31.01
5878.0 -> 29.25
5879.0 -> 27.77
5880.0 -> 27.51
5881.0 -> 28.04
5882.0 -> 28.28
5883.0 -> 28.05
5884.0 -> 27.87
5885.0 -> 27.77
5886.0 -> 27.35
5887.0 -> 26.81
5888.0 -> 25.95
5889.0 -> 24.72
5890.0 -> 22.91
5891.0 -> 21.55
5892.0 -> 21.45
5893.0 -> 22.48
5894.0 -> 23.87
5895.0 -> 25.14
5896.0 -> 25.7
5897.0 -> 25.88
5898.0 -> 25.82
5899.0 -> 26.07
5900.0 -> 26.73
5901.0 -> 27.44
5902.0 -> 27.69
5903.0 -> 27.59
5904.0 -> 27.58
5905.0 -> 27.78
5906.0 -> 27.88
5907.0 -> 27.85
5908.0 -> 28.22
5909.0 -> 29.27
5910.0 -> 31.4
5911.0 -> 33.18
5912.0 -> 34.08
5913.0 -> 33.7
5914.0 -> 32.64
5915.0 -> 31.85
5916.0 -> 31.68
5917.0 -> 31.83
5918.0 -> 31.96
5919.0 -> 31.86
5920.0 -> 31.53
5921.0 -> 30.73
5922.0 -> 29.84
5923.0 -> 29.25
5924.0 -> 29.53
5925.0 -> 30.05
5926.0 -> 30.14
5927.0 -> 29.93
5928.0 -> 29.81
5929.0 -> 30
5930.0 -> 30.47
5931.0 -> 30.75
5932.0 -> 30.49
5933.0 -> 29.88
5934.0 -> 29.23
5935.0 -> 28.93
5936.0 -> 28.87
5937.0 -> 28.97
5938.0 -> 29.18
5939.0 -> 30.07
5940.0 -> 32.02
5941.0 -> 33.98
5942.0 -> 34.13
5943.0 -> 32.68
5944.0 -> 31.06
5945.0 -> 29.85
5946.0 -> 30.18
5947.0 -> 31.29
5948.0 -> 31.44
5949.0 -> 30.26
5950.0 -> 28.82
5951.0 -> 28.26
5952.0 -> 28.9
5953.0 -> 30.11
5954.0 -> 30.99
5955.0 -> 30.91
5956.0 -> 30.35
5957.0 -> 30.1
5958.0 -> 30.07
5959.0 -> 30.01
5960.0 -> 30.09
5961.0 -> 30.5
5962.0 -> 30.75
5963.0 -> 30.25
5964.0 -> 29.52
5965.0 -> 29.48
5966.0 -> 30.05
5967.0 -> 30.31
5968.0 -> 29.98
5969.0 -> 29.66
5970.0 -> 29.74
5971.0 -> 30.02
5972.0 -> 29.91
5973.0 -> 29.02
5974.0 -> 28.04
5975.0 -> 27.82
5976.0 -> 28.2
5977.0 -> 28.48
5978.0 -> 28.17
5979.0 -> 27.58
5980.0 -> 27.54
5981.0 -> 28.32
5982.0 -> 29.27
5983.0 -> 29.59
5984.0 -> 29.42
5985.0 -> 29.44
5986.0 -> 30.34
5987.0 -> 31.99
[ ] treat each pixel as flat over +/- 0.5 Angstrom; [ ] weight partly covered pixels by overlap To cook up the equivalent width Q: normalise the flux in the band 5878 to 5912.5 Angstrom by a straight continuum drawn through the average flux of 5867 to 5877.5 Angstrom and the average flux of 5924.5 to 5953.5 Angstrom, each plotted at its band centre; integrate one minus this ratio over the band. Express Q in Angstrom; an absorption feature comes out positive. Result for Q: 3.4 Angstrom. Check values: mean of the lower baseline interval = 29.8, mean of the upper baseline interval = 30.3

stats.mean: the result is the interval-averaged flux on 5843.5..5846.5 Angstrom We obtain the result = 30.7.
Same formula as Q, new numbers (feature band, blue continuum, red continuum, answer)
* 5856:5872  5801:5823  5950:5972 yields 0.72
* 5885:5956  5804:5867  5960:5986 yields 1.66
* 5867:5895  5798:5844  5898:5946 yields 2.96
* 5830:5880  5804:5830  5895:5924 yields 1.13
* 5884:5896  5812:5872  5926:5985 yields 2.21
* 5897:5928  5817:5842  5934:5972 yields 1.10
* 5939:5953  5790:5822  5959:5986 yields -0.69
